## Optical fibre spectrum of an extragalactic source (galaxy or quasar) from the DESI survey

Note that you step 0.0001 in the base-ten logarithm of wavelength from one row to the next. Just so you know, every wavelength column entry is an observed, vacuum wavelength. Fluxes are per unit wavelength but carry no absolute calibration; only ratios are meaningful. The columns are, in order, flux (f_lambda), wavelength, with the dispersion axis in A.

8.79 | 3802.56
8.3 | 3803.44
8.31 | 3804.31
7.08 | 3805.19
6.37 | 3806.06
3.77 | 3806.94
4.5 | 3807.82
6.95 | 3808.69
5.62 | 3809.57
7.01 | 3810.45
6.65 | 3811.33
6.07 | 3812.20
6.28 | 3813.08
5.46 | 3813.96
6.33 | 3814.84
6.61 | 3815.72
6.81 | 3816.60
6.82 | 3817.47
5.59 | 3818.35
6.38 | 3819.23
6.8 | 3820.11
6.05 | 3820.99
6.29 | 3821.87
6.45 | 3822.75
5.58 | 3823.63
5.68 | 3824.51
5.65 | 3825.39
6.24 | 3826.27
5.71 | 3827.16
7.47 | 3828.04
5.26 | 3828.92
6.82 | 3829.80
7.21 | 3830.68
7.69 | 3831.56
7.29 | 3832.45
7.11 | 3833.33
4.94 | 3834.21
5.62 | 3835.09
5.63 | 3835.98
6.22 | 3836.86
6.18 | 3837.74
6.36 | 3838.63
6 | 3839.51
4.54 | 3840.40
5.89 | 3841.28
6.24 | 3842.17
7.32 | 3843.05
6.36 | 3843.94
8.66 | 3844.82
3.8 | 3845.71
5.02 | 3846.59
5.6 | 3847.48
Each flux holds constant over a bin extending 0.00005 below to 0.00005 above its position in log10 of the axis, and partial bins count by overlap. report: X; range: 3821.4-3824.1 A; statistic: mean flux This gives 6.1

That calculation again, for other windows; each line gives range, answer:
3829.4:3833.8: 7.21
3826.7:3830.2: 6.3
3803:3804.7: 8.32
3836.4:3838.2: 6.2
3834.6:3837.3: 5.81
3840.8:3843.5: 6.45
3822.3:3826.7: 5.92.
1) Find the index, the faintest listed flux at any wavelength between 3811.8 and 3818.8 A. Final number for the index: 5.46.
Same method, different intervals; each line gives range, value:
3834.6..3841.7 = 4.54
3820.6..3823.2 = 6.05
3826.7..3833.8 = 5.26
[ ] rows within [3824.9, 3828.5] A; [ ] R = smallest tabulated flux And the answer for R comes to 5.65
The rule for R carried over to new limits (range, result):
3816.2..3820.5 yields 5.59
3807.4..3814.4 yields 4.5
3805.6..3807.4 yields 3.77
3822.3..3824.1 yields 5.58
